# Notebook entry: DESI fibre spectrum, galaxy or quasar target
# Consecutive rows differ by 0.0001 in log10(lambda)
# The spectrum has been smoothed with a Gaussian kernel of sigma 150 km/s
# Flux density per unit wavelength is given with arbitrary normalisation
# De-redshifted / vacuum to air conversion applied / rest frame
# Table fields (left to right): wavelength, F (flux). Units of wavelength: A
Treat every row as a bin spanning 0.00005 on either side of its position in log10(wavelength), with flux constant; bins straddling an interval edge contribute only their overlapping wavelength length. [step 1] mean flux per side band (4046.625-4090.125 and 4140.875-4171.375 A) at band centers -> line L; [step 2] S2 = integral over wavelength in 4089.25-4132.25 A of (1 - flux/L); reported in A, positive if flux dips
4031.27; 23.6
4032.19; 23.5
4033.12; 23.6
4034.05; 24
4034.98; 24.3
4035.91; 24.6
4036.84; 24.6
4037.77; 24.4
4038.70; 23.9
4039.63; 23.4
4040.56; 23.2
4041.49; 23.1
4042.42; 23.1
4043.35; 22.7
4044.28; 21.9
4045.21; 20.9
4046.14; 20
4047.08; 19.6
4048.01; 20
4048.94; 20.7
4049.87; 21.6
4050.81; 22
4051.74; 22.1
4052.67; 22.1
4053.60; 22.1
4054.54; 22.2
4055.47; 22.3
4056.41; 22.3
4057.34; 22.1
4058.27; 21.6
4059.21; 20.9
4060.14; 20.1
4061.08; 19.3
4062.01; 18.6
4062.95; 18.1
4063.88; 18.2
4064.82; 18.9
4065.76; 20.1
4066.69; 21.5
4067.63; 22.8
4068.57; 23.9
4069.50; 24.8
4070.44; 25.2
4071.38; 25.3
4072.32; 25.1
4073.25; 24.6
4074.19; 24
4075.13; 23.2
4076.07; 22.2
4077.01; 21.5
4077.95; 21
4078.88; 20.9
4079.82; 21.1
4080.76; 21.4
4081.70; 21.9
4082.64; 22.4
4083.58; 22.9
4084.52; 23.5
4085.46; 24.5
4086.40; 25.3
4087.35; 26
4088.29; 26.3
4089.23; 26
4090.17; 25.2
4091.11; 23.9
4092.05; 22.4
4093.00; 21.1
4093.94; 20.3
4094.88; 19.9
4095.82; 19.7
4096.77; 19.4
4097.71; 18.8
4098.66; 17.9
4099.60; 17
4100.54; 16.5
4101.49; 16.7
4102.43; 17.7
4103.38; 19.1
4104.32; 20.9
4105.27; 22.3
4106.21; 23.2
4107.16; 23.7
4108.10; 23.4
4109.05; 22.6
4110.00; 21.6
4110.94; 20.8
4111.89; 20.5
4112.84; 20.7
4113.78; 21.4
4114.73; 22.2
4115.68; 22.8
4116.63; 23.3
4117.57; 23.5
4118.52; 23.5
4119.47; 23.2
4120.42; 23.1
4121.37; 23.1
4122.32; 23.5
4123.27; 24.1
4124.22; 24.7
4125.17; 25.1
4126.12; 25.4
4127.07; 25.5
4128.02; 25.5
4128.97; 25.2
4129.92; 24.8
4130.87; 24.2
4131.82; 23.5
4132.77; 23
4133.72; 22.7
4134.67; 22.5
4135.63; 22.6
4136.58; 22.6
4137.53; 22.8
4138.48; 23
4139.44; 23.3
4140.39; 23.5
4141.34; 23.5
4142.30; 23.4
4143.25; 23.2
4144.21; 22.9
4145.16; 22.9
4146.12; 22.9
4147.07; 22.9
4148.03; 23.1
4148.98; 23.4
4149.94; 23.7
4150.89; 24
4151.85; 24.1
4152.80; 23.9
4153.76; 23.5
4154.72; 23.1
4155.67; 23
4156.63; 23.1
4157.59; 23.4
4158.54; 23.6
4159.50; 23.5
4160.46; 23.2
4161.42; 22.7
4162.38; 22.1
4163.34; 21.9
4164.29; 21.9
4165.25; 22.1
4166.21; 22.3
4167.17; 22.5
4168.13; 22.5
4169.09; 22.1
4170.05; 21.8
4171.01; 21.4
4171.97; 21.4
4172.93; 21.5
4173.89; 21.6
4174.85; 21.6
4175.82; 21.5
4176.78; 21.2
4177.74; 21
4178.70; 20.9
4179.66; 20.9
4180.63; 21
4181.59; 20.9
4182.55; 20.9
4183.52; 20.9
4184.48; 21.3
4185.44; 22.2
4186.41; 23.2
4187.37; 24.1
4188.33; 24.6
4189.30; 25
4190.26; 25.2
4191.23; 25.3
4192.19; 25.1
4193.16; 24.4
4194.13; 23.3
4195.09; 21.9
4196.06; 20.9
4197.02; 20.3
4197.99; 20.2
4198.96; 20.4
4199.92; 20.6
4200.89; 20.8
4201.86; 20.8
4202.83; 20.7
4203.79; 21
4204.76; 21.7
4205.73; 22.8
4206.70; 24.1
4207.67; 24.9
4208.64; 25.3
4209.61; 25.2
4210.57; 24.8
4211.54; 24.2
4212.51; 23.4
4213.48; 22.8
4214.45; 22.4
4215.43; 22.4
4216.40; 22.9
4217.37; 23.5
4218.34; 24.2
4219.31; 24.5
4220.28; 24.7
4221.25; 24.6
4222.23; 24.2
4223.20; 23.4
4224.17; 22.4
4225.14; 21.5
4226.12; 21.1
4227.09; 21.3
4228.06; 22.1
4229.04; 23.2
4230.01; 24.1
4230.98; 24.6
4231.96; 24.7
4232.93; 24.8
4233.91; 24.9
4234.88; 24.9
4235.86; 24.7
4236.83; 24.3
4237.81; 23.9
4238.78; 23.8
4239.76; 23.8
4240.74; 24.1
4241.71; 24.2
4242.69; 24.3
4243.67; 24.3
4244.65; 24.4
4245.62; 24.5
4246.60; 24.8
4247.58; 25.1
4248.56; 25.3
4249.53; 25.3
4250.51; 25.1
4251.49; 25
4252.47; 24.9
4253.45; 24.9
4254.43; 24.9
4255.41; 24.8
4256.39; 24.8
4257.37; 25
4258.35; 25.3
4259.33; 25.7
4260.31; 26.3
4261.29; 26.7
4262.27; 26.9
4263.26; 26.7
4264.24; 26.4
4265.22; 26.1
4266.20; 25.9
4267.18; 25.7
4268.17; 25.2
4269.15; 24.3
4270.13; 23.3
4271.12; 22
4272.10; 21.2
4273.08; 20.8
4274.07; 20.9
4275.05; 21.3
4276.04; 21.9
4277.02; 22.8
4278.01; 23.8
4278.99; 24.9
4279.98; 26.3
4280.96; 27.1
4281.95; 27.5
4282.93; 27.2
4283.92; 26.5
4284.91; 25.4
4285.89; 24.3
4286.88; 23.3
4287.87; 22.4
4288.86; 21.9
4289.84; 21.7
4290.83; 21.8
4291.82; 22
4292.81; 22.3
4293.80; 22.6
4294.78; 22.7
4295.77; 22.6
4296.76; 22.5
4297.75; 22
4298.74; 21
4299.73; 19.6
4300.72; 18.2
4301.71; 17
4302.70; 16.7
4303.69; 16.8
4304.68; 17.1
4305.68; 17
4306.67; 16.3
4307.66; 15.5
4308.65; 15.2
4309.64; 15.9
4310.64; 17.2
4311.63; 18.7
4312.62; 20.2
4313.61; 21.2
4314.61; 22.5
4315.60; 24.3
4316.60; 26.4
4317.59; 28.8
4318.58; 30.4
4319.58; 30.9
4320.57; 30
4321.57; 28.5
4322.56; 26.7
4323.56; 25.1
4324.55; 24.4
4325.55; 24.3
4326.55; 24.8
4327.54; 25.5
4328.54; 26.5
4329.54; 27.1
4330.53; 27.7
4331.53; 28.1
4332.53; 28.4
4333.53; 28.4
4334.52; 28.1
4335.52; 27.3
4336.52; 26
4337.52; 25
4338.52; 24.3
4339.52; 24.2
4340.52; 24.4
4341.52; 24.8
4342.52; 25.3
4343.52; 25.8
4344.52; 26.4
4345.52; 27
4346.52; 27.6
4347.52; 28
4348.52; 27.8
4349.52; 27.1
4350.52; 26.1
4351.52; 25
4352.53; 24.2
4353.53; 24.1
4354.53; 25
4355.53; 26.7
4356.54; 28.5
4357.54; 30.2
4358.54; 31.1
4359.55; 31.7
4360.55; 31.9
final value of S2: 0.9 A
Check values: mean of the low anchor 22.3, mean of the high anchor 22.9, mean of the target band 22.1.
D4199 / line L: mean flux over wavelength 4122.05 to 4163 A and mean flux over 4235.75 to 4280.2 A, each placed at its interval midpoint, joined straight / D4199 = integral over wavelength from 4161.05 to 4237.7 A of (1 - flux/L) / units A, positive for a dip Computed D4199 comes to 4.1 A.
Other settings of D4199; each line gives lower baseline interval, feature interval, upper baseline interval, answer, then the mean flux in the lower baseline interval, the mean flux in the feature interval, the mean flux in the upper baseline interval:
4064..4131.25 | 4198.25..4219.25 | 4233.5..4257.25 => 1.1 A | 22.4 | 22.8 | 24.6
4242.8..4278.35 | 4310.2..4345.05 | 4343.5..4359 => 0.9 A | 24.5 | 25.7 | 27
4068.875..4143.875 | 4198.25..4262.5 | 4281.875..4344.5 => -2.1 A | 22.6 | 23.9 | 23.4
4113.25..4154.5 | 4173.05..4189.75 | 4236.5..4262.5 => 1.5 A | 23.5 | 21.9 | 24.9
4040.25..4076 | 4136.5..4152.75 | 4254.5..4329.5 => -0.7 A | 21.8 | 23.3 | 23.3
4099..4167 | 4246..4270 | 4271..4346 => -2.2 A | 22.7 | 25.4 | 23.5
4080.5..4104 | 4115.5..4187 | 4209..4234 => -1.6 A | 21.4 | 22.9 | 23.5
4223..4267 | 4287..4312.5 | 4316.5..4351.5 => 6.3 A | 24.6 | 19.5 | 26.8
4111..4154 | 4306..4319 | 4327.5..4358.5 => 2.6 A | 23.4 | 20.9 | 26.6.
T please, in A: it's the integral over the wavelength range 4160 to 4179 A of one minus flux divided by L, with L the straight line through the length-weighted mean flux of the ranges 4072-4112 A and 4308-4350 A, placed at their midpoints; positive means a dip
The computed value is 0.92 A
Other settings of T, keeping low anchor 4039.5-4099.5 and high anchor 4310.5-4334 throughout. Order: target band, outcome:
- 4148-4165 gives 0.1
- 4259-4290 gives 0.7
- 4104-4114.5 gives 0.3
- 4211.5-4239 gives 0.9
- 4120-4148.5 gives -0.8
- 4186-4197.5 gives 0.1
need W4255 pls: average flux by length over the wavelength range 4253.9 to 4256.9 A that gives 24.8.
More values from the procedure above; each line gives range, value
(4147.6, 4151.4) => 23.6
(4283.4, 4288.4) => 24.3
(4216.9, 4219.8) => 24.1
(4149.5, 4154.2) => 23.9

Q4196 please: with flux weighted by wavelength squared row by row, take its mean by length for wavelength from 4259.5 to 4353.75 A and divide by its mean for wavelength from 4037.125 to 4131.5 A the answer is 1.20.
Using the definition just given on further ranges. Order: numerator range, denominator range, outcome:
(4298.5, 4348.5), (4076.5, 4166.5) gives 1.16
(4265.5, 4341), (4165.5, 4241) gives 1.08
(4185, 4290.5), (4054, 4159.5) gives 1.13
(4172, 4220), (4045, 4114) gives 1.10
